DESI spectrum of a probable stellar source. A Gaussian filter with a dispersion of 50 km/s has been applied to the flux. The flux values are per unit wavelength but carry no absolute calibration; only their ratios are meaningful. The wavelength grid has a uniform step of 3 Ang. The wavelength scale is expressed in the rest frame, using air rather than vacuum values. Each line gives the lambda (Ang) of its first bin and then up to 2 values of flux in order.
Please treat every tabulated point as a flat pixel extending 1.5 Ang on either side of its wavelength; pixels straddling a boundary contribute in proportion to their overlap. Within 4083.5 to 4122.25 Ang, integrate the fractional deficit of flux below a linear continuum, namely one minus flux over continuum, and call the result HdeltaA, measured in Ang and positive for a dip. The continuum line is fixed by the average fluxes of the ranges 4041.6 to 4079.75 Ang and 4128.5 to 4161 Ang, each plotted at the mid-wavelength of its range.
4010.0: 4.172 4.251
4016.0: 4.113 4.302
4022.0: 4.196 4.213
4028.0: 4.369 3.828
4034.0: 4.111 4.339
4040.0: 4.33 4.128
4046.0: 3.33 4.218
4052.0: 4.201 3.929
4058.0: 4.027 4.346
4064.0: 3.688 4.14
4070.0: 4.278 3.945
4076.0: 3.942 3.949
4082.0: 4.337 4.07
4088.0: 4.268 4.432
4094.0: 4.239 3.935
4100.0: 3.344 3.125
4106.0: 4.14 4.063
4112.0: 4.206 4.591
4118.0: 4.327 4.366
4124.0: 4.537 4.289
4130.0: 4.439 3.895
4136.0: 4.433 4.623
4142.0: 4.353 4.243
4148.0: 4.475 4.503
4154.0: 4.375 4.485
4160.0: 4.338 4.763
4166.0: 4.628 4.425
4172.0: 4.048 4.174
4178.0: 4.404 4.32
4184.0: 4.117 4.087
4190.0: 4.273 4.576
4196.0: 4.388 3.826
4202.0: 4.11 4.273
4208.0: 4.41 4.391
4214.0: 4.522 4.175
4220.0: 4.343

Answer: 1.04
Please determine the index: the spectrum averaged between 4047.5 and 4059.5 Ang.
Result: 4.09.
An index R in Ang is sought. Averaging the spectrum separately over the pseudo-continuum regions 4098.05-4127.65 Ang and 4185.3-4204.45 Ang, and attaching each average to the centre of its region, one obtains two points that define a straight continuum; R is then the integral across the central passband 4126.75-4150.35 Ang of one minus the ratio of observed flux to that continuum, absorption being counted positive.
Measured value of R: -1.28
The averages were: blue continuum 4.09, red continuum 4.21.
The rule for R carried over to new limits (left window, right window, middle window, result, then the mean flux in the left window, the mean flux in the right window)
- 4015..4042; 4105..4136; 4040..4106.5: 3.8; 4.2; 4.29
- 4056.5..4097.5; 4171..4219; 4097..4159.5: -0.8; 4.12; 4.26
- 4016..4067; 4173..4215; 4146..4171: -1.5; 4.1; 4.27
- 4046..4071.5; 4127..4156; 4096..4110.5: 1.8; 4.06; 4.37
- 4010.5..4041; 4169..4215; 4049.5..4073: 0.7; 4.2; 4.26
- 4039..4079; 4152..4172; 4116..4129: -0.3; 4.03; 4.47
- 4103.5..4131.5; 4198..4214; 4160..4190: -0.5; 4.29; 4.24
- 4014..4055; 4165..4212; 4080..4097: -0.2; 4.12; 4.27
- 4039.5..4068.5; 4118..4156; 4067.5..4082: 0.2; 4.02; 4.38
